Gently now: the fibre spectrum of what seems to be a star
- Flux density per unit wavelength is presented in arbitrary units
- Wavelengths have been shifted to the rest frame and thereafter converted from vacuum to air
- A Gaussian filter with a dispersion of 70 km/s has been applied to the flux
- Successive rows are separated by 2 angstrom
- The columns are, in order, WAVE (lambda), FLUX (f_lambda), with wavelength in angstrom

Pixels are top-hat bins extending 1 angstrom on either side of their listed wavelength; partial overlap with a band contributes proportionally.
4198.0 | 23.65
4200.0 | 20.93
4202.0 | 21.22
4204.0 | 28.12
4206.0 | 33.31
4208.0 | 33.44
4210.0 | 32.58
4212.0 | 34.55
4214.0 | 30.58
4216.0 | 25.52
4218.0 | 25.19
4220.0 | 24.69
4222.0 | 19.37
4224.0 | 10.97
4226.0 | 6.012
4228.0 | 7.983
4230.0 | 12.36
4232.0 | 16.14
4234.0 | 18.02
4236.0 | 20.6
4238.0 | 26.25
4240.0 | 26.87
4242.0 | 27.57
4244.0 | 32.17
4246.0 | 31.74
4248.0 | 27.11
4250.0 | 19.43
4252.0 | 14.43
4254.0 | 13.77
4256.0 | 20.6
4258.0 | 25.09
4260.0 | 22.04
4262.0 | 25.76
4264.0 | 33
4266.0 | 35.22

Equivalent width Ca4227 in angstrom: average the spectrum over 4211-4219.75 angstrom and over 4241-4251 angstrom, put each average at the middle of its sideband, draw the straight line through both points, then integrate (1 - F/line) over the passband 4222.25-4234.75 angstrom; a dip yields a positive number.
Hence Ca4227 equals 7.1 angstrom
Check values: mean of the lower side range 28.6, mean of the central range 12.2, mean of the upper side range 27.6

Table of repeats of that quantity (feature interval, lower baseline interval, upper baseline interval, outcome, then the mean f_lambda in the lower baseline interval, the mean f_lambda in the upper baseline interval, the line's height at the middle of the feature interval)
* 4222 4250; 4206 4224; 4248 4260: 2.98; 27.6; 19.6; 23.3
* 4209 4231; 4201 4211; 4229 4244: 4.81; 29.7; 21.9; 26.1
